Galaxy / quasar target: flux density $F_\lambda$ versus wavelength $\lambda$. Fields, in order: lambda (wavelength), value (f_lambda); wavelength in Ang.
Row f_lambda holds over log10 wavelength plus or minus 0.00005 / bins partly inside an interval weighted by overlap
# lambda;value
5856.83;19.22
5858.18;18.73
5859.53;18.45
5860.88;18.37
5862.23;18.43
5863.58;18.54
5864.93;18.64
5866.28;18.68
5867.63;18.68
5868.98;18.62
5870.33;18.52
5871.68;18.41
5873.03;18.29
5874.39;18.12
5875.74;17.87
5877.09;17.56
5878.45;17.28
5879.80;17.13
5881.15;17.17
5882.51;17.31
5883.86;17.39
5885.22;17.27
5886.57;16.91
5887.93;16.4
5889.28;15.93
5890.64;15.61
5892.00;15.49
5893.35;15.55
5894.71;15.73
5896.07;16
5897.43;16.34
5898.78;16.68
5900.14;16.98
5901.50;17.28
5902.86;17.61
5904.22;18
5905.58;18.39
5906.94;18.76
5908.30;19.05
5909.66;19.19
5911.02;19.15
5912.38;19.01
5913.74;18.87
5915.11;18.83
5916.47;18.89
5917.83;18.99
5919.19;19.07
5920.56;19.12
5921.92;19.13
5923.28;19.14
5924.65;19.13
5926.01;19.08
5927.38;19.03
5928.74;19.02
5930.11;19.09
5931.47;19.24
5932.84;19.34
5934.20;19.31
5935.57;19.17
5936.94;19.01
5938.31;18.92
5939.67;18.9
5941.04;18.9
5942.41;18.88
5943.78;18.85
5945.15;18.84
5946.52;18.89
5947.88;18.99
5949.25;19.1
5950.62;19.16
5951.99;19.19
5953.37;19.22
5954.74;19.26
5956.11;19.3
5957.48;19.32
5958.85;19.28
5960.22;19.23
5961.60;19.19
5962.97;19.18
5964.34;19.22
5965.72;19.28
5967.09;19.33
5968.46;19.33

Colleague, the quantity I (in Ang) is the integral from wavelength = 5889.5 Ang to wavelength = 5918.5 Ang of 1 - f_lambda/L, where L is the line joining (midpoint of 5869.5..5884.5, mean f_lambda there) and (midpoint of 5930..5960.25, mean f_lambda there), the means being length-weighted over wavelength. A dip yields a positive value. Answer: 1.08 Ang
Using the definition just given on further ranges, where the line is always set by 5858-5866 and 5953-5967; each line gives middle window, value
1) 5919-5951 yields 0.0 Ang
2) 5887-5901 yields 2.0 Ang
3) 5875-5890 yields 1.3 Ang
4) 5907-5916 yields 0.0 Ang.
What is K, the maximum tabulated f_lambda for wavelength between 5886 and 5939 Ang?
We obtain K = 19.34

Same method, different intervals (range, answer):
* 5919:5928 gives 19.14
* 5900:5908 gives 18.76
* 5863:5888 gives 18.68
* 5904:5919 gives 19.19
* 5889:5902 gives 17.28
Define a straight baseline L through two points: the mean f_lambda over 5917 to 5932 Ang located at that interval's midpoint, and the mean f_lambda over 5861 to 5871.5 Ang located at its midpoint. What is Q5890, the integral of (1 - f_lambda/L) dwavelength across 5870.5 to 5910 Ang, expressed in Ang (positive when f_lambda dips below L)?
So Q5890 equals 3.3 Ang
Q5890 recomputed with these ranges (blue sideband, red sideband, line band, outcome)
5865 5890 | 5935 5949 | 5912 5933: -0.57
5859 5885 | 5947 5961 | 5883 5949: 1.70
